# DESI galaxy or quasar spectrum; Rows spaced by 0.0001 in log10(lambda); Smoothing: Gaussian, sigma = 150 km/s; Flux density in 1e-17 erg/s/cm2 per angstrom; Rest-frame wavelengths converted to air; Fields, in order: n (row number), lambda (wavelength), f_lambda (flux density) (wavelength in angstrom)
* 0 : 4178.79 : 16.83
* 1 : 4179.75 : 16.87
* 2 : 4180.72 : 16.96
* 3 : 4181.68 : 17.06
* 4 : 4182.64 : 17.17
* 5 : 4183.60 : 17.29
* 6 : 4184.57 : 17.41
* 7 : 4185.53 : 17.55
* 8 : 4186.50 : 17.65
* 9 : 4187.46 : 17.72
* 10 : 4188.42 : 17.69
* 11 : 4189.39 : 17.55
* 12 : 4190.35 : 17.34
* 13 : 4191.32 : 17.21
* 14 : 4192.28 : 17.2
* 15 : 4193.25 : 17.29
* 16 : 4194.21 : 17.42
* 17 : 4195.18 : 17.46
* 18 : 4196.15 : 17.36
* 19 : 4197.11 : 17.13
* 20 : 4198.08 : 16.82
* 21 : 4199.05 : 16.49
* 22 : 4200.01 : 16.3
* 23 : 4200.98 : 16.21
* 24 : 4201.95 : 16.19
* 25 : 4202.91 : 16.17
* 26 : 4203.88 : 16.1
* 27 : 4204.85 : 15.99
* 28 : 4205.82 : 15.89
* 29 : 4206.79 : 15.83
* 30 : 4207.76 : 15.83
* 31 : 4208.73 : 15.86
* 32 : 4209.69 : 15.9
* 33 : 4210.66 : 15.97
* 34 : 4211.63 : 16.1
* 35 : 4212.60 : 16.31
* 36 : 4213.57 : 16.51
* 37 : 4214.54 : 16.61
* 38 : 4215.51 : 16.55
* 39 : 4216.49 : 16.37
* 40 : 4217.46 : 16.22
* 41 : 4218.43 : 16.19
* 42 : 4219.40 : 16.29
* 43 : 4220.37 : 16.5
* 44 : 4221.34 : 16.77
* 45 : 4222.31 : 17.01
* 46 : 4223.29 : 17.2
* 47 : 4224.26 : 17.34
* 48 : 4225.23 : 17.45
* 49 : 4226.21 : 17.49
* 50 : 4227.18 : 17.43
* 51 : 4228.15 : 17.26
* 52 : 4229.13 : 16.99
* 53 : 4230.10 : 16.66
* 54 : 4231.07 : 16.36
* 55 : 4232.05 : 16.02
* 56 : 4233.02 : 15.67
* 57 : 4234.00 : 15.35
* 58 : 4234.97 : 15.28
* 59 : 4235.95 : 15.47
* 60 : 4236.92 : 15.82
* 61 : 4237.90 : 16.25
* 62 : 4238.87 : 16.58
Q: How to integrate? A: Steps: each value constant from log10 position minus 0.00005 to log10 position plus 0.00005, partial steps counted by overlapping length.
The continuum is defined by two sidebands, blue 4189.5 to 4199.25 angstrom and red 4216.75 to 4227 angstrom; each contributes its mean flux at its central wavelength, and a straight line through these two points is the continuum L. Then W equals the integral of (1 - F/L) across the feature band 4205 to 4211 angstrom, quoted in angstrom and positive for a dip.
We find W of 0.4 angstrom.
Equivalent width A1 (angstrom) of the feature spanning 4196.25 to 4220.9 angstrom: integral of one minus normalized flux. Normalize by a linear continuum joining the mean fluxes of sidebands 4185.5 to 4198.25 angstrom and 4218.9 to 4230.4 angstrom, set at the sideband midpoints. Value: 1.35 angstrom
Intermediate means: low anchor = 17.4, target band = 16.3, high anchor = 17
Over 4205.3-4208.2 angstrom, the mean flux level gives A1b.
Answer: 15.8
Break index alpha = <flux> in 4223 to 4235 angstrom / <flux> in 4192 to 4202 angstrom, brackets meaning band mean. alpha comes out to 1.0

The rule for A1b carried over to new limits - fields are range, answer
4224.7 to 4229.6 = 17.3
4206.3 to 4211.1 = 15.9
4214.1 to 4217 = 16.5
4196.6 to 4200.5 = 16.7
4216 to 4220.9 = 16.3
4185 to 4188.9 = 17.7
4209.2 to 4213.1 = 16.1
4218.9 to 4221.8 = 16.5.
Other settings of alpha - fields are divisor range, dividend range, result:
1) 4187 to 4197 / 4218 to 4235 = 0.96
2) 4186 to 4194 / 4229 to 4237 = 0.91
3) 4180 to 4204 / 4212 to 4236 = 0.97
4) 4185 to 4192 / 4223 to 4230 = 0.99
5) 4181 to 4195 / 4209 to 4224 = 0.95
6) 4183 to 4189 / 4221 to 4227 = 0.98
